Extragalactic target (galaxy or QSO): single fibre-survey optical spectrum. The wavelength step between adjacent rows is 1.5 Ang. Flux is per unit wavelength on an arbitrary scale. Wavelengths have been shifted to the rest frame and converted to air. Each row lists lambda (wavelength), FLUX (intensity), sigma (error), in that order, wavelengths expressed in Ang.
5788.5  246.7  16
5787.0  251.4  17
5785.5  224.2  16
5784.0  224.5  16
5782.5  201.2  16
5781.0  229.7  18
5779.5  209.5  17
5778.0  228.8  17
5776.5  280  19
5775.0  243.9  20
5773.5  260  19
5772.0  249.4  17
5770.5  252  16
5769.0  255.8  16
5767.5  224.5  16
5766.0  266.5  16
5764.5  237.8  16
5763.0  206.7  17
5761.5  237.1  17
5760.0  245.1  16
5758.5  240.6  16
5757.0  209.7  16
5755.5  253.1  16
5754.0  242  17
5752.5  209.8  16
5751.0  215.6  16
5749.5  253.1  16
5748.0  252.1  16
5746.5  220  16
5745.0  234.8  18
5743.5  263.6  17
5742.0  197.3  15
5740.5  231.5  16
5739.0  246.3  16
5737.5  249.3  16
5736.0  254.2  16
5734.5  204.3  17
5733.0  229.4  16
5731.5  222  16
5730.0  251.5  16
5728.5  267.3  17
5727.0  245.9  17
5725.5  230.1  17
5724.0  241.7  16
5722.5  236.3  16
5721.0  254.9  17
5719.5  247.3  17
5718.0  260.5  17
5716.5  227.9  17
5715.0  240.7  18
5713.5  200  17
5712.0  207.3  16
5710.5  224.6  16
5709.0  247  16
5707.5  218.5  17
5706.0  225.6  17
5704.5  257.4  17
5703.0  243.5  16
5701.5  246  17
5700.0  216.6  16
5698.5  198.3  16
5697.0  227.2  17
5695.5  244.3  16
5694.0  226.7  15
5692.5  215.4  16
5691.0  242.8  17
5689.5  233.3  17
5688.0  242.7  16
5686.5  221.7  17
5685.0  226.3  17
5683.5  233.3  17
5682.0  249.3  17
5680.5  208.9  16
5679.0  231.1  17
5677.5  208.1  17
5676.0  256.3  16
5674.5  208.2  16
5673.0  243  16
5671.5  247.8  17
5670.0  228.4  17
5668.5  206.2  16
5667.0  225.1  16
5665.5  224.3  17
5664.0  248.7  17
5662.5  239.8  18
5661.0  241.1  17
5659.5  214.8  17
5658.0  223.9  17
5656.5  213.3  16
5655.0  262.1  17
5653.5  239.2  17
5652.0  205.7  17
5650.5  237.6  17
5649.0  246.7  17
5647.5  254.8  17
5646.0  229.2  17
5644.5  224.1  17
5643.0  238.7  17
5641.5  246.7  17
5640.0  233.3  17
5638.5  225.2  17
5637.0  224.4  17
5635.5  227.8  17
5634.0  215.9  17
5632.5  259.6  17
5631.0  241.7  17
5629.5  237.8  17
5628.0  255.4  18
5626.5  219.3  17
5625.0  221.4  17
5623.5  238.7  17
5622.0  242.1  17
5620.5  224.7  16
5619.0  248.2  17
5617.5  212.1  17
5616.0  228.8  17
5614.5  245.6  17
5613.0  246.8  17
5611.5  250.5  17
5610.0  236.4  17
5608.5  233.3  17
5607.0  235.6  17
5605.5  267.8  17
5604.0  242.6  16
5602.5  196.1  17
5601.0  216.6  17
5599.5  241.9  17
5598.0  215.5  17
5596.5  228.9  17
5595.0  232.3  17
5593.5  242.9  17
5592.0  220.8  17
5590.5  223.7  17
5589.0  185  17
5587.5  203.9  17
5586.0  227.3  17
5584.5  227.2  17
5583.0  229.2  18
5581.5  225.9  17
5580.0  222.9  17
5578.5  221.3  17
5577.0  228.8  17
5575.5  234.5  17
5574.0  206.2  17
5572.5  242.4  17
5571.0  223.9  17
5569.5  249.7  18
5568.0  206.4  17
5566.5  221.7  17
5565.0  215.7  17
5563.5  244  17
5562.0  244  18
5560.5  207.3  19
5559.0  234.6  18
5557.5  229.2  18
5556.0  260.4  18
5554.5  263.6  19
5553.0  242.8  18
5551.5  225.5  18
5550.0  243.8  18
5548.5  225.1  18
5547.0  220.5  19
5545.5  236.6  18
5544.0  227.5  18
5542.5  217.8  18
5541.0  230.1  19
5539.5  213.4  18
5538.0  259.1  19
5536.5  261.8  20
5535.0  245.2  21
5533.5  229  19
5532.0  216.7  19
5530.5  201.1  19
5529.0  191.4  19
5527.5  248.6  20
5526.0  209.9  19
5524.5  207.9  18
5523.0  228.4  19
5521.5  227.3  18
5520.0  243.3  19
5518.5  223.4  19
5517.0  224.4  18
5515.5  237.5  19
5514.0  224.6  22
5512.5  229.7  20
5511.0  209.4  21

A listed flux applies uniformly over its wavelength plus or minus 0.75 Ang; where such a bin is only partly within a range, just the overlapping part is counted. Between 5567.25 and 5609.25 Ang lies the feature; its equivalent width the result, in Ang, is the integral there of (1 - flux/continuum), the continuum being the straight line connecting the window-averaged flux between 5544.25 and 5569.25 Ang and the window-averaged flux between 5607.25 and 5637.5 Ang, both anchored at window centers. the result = 1.4 Ang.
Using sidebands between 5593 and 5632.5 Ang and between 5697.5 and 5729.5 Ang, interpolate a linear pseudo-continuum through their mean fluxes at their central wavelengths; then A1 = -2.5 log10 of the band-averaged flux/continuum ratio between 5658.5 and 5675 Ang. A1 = 0.02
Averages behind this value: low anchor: 235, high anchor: 235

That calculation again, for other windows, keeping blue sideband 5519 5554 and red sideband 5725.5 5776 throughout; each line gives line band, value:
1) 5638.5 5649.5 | -0.02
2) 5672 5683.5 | 0.02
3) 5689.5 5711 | 0.02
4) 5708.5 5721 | 0.02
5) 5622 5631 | -0.01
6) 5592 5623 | -0.01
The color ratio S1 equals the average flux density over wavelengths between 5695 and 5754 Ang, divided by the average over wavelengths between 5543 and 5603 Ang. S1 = 1.0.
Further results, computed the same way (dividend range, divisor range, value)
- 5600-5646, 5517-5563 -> 1.02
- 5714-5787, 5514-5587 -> 1.04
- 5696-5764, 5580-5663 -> 1.01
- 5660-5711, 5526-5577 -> 1.00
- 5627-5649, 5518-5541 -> 1.04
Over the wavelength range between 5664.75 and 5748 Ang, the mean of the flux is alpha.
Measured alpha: 233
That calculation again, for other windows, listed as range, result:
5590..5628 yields 233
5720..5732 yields 244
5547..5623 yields 230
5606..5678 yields 234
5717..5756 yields 239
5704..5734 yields 236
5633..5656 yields 234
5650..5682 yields 230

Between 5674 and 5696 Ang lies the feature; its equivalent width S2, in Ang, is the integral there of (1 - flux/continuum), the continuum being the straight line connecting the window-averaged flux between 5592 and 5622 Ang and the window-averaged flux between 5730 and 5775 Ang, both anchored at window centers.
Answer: 0.5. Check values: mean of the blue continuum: 234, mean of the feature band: 230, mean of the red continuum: 237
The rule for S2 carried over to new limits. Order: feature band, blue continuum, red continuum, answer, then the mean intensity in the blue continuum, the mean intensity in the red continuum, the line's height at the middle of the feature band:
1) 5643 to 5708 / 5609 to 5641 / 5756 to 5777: 1.8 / 235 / 243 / 238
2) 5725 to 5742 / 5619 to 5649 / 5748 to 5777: 0.2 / 235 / 241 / 240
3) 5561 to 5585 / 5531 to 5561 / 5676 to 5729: 0.7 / 234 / 233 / 234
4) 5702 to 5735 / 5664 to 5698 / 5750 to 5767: -0.6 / 230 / 233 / 231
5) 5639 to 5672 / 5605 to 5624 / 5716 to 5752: 0.8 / 239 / 239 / 239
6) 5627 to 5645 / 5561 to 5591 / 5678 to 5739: -0.6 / 224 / 234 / 228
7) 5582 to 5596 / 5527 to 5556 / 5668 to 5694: 0.6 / 232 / 230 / 231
